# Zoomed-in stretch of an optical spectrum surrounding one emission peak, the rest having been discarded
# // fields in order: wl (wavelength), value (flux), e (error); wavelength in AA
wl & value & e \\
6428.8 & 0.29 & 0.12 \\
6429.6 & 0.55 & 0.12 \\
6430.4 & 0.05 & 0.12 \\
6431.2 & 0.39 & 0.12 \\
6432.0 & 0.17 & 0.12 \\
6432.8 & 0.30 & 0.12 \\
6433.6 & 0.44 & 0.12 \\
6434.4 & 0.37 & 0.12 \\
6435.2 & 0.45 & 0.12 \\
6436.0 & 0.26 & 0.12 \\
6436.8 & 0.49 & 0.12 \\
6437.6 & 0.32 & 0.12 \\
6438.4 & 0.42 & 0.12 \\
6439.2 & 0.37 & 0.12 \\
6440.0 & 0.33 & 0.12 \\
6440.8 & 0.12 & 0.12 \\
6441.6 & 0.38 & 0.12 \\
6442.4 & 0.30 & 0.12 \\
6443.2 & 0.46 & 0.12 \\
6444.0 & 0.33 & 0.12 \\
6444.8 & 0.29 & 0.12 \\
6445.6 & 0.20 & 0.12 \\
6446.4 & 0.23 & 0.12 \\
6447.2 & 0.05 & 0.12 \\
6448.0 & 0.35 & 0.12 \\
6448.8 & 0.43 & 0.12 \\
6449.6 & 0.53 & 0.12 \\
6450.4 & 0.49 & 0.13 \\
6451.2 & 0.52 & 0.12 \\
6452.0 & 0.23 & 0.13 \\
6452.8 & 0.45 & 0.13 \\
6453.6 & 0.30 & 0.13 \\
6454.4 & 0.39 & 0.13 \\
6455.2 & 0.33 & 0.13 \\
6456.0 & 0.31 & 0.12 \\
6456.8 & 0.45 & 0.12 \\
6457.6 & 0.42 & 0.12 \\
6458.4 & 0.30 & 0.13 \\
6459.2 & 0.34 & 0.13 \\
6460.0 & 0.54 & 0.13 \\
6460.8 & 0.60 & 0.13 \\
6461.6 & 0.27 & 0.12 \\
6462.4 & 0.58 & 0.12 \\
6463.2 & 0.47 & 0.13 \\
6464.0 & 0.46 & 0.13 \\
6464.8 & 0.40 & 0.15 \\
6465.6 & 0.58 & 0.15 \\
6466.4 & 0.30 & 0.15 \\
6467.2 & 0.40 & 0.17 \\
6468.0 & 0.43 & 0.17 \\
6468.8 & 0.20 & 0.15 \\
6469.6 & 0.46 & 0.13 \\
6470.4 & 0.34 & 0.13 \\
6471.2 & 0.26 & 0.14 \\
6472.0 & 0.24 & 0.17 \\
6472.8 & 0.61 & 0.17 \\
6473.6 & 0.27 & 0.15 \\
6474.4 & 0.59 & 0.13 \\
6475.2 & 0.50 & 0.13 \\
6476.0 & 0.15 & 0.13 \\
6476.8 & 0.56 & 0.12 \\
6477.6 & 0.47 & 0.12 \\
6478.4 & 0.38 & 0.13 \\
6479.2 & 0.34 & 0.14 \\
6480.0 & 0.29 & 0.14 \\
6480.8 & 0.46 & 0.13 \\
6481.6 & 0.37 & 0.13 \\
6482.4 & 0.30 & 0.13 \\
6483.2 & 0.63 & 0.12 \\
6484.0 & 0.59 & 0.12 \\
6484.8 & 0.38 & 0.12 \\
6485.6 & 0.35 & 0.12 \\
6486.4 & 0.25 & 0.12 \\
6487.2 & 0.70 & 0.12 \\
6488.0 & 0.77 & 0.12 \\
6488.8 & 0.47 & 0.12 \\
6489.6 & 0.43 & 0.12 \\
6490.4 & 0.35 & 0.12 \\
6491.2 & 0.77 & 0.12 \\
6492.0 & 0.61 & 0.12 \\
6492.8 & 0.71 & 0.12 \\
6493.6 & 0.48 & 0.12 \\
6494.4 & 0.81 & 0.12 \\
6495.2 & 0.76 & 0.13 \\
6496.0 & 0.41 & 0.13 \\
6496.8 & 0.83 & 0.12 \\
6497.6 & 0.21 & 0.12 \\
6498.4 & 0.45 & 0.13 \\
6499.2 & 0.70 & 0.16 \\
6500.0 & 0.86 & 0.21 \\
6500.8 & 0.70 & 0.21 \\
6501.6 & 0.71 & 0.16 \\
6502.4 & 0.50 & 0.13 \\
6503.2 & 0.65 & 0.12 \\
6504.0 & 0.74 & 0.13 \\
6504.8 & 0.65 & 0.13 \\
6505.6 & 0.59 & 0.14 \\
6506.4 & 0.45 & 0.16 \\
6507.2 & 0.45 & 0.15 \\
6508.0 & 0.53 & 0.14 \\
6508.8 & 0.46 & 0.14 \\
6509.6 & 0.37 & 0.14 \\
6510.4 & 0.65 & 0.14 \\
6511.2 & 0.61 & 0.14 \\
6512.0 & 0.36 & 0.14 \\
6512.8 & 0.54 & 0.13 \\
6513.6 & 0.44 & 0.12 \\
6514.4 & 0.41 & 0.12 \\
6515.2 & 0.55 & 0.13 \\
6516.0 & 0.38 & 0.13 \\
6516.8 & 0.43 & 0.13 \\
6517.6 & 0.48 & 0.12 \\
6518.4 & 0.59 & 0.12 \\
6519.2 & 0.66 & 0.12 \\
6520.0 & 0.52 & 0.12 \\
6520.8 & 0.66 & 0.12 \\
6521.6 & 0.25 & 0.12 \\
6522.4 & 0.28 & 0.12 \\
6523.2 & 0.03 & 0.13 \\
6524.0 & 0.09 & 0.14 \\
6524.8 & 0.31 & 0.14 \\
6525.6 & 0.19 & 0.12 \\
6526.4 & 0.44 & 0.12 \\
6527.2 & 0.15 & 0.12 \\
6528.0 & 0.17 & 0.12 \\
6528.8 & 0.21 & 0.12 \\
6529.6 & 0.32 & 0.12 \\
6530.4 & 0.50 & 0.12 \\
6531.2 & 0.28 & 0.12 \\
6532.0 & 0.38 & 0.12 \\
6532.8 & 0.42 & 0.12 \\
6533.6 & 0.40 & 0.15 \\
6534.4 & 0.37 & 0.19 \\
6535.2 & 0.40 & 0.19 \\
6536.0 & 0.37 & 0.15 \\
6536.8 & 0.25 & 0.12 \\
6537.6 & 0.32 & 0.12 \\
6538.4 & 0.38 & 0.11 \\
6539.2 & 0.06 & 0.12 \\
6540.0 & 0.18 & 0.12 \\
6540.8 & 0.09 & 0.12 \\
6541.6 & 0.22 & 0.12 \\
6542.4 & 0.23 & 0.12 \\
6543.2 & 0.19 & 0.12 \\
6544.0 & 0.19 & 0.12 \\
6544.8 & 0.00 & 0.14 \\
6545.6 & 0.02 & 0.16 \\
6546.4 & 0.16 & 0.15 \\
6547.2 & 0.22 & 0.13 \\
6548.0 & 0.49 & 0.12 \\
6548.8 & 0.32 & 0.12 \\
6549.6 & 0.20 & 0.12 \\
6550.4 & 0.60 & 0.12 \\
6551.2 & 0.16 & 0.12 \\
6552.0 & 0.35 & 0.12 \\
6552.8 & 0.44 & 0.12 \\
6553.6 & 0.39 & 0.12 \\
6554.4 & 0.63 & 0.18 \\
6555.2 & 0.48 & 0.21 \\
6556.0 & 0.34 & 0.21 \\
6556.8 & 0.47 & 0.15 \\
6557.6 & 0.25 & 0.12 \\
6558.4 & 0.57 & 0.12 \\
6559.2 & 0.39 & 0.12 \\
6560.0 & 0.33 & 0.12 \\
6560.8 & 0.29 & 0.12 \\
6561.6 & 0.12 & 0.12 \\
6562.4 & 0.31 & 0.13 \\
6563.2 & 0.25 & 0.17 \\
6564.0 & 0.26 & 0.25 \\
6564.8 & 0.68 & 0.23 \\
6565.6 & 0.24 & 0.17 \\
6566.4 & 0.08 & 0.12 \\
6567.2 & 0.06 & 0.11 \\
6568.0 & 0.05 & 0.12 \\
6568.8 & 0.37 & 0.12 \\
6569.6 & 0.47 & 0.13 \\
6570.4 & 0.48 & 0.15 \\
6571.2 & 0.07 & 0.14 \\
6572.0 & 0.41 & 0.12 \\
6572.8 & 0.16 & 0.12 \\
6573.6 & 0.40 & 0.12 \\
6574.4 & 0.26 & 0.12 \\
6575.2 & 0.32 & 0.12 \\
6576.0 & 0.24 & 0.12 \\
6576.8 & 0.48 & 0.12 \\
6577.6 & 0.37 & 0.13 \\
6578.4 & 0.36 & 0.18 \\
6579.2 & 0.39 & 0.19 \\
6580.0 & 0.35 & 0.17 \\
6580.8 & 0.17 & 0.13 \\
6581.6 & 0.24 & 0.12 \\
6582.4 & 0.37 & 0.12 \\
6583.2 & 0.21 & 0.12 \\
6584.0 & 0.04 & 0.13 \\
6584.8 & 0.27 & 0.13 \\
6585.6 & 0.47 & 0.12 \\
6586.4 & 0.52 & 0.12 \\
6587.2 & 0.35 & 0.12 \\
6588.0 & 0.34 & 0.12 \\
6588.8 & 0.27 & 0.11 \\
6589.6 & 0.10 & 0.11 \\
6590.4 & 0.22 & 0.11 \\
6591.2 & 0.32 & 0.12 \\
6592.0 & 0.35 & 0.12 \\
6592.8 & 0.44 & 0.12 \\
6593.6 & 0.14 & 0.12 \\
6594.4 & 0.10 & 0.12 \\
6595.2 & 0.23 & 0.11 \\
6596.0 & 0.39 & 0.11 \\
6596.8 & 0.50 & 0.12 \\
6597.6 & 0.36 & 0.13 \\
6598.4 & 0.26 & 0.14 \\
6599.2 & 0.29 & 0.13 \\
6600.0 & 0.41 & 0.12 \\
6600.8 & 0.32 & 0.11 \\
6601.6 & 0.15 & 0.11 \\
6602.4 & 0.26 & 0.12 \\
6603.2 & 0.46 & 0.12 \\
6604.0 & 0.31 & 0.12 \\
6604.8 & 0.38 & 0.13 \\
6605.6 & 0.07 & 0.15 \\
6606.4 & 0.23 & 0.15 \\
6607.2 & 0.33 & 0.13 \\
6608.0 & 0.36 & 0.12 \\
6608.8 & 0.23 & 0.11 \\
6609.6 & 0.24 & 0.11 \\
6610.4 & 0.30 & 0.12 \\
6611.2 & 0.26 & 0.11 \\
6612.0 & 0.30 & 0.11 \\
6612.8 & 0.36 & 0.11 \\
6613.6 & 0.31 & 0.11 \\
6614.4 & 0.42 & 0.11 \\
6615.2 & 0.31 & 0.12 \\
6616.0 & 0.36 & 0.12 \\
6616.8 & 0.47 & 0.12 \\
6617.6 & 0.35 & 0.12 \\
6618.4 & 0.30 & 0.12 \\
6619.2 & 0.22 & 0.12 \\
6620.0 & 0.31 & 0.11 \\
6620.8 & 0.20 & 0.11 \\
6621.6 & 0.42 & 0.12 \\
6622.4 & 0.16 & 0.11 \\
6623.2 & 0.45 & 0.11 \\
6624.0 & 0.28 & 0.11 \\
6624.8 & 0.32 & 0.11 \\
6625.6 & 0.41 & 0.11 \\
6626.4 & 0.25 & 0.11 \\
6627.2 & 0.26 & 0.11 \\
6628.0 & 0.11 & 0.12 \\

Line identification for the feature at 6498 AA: C III]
